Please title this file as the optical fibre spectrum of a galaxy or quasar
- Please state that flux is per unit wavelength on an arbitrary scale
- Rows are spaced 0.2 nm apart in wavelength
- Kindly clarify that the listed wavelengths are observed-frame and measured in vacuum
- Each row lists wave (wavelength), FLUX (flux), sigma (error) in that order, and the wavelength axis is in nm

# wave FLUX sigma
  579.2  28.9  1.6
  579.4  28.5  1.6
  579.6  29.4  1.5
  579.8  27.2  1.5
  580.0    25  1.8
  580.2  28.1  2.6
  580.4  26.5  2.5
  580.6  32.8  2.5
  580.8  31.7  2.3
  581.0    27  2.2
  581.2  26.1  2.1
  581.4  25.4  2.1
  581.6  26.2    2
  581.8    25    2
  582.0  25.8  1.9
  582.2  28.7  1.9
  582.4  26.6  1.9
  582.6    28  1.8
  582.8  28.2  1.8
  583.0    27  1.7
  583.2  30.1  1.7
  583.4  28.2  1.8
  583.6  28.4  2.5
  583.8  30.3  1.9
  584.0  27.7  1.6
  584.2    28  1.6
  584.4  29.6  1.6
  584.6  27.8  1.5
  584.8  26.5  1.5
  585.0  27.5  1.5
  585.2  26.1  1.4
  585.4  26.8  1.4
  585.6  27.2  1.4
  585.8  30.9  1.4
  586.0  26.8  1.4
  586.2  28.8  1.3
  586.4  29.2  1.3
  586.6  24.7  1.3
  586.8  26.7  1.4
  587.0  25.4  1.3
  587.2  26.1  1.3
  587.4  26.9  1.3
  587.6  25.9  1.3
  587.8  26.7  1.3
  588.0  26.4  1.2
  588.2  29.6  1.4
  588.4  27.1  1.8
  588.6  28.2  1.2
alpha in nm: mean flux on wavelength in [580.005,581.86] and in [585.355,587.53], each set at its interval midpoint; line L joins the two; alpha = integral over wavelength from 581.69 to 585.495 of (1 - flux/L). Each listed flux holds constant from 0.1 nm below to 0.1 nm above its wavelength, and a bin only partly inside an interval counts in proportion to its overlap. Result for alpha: -0.04 nm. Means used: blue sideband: 27.6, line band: 27.7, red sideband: 27.2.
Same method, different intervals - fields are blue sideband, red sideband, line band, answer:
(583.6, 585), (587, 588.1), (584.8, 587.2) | 0.00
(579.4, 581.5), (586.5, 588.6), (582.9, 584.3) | -0.06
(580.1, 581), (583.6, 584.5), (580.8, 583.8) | 0.18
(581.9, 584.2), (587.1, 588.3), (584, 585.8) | 0.00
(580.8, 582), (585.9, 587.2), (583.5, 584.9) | -0.09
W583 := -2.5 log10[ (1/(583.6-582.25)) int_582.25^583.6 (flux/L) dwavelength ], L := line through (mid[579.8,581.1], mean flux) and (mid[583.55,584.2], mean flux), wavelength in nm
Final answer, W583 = 0.02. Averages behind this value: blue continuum 28.4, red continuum 28.7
